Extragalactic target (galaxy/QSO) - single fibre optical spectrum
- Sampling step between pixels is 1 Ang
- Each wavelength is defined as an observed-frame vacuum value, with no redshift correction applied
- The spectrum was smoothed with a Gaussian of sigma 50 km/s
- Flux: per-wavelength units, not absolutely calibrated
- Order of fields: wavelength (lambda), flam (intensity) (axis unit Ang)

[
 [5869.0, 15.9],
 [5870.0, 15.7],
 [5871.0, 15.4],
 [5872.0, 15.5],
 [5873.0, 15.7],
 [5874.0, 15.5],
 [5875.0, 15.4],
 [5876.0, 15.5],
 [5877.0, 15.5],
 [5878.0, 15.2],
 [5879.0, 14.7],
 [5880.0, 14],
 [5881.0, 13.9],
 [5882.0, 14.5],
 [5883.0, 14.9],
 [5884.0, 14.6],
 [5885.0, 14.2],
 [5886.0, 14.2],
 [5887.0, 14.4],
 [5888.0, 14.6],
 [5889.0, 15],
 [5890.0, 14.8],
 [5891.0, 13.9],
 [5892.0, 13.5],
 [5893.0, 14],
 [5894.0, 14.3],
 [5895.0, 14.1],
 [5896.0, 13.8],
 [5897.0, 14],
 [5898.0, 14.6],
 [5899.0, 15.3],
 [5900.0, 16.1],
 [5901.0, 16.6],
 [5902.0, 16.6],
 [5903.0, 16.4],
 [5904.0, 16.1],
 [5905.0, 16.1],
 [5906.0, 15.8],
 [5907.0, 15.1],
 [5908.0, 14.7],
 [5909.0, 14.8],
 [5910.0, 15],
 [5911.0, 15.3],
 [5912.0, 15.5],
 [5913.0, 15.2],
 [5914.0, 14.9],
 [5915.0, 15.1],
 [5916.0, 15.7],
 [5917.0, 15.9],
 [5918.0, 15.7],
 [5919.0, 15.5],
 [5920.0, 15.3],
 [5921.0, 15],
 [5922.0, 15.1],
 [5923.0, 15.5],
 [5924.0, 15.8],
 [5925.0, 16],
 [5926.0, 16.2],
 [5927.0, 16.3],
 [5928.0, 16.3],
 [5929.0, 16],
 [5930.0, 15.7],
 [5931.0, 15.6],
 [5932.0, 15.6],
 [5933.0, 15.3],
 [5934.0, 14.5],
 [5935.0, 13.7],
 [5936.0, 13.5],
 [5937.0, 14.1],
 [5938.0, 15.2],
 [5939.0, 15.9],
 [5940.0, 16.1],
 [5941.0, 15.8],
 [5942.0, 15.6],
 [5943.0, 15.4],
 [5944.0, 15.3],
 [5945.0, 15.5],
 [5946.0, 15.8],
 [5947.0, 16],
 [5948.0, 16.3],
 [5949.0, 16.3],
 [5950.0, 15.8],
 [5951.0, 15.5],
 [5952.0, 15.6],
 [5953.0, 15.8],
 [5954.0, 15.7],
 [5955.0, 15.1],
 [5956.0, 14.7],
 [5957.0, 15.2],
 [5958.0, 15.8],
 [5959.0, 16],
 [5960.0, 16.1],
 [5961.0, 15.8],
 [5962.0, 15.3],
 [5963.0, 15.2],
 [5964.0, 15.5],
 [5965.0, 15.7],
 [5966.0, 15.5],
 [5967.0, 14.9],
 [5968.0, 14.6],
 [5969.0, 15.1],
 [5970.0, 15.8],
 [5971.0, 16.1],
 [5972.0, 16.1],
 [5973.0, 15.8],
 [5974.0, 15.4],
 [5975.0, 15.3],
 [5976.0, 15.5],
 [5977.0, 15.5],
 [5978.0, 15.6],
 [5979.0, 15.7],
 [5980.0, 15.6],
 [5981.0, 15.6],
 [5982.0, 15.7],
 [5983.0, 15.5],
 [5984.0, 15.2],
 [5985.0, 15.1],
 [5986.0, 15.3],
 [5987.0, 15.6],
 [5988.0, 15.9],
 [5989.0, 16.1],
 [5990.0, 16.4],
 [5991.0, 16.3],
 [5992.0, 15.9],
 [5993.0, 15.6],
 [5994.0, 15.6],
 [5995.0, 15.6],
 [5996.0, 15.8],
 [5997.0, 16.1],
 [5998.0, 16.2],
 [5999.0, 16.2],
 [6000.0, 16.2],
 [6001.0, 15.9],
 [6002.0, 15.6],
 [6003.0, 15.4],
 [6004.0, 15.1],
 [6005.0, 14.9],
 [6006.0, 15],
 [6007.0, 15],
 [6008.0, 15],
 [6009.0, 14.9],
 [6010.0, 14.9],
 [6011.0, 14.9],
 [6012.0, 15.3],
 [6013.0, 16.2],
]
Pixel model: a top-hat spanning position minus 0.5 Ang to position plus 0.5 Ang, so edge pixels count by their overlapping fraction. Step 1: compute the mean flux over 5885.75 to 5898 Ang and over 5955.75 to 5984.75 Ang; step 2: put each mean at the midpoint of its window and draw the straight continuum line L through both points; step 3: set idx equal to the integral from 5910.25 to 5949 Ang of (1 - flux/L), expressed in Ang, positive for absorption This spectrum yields -1.6 Ang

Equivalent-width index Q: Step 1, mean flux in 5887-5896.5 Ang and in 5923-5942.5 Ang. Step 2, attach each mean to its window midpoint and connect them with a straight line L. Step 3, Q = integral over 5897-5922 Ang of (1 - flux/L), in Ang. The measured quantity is -1.2 Ang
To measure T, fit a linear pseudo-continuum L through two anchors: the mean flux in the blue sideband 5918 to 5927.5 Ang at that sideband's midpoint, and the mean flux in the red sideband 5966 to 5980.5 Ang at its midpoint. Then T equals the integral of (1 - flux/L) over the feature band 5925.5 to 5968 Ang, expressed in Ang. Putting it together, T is 0.2 Ang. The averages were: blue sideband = 15.6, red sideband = 15.5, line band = 15.5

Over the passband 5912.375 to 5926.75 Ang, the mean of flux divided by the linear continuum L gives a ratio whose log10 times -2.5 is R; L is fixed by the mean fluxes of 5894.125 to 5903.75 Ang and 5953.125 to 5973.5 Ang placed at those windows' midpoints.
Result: -0.01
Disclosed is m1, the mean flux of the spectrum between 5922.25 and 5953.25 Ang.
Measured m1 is 15.5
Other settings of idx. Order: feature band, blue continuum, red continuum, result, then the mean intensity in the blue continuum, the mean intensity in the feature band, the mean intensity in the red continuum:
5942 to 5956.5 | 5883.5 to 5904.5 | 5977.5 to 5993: -0.3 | 14.8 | 15.6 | 15.7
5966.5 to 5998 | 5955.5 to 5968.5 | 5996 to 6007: -0.2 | 15.4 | 15.6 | 15.6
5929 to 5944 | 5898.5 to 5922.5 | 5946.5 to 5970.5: 0.4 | 15.5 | 15.2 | 15.6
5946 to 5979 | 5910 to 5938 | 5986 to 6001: 0.2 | 15.3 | 15.6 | 15.9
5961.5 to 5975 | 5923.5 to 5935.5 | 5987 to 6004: 0.3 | 15.6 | 15.5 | 15.9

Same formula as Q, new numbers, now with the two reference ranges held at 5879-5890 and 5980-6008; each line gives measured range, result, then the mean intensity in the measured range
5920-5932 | -0.7 Ang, 15.7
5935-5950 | -0.3 Ang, 15.4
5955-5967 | -0.2 Ang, 15.5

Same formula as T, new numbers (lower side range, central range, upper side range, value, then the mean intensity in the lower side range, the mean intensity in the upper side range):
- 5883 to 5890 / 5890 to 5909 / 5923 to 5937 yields -0.31 Ang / 14.5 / 15.4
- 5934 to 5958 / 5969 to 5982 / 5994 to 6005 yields -0.05 Ang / 15.4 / 15.8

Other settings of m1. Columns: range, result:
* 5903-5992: 15.5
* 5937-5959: 15.6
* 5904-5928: 15.5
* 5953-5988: 15.5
